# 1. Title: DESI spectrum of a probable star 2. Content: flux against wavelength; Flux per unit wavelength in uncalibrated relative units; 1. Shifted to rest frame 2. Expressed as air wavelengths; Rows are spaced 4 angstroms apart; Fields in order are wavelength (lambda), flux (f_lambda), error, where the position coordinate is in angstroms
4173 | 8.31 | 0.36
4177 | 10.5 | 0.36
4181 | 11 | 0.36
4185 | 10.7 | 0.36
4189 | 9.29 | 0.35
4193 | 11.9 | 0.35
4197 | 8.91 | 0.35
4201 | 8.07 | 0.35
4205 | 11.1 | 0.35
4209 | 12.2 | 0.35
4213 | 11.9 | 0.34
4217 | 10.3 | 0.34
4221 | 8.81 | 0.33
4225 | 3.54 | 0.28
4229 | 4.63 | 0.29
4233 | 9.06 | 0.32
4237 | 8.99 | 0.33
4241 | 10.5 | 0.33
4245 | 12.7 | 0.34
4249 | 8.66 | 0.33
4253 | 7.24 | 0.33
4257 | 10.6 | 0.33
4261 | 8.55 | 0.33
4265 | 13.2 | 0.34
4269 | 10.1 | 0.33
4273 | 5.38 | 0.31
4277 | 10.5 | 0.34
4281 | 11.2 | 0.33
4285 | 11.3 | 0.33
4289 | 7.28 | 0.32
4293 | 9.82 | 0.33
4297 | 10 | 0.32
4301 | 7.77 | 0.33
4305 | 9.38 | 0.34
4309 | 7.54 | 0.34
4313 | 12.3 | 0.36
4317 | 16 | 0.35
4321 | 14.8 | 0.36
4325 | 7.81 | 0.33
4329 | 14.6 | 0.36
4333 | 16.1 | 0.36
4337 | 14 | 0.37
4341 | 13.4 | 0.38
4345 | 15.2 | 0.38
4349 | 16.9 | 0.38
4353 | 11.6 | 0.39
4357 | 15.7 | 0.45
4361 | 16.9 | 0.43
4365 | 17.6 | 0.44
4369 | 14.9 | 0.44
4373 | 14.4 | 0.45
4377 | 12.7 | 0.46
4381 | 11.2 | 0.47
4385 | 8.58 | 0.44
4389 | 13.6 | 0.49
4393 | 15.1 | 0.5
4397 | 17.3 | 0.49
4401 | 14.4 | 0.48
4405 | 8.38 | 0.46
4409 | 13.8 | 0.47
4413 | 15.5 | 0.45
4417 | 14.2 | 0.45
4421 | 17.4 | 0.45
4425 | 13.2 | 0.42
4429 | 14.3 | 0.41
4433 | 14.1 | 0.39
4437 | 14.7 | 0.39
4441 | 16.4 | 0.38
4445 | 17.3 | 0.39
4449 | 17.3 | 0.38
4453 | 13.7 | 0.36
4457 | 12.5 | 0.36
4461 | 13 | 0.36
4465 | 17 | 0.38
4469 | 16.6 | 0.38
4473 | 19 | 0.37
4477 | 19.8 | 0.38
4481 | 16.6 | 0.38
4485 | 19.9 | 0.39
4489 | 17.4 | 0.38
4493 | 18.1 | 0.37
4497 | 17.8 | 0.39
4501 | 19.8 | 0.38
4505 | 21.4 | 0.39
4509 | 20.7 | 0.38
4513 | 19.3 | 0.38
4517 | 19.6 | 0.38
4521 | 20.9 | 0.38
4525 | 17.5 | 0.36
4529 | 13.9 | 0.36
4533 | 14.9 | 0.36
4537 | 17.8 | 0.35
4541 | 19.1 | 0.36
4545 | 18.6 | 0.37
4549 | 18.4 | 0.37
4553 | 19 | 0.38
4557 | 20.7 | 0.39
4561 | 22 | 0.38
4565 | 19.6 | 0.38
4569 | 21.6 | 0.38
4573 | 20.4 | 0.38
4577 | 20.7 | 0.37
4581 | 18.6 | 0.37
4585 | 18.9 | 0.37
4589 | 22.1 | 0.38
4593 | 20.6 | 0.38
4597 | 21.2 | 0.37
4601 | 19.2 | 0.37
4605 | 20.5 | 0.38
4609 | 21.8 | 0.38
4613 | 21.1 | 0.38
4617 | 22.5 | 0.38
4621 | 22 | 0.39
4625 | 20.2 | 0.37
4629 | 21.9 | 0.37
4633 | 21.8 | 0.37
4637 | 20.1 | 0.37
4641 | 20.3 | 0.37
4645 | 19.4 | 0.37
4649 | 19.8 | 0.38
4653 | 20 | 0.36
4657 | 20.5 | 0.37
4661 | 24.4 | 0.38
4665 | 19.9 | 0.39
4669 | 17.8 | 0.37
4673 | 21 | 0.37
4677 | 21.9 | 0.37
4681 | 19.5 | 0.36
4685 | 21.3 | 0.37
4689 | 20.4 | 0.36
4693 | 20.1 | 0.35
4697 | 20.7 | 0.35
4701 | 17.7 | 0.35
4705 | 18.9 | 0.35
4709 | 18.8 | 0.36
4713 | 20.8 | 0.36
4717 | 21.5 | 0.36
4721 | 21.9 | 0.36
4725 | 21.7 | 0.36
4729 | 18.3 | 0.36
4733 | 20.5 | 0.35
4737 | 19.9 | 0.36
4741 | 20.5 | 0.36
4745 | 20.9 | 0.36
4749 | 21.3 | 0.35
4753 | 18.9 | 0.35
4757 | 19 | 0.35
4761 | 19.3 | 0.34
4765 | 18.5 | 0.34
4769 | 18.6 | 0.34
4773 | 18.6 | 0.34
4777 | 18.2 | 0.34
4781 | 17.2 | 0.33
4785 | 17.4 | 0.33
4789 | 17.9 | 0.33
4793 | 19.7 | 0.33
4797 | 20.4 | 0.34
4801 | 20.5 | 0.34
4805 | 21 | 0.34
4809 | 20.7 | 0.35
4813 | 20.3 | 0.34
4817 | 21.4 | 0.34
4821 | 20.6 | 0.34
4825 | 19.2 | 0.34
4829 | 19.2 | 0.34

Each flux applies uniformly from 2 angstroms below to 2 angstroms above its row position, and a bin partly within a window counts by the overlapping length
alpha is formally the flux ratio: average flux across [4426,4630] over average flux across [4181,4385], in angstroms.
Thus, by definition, 1.68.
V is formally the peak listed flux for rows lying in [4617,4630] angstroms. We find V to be 22.5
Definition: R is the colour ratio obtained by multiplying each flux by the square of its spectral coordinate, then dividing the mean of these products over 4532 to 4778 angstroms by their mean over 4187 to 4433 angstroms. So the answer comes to 2.0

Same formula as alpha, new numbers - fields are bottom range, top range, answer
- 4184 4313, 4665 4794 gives 2.08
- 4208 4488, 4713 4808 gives 1.54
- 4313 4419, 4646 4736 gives 1.45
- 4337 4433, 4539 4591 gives 1.41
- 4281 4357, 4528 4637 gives 1.66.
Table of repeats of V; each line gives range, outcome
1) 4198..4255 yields 12.7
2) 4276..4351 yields 16.9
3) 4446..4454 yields 17.3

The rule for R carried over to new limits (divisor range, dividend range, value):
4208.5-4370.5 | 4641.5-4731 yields 2.16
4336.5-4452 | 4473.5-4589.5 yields 1.40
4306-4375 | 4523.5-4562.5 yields 1.42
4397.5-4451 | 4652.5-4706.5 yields 1.54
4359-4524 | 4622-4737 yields 1.41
